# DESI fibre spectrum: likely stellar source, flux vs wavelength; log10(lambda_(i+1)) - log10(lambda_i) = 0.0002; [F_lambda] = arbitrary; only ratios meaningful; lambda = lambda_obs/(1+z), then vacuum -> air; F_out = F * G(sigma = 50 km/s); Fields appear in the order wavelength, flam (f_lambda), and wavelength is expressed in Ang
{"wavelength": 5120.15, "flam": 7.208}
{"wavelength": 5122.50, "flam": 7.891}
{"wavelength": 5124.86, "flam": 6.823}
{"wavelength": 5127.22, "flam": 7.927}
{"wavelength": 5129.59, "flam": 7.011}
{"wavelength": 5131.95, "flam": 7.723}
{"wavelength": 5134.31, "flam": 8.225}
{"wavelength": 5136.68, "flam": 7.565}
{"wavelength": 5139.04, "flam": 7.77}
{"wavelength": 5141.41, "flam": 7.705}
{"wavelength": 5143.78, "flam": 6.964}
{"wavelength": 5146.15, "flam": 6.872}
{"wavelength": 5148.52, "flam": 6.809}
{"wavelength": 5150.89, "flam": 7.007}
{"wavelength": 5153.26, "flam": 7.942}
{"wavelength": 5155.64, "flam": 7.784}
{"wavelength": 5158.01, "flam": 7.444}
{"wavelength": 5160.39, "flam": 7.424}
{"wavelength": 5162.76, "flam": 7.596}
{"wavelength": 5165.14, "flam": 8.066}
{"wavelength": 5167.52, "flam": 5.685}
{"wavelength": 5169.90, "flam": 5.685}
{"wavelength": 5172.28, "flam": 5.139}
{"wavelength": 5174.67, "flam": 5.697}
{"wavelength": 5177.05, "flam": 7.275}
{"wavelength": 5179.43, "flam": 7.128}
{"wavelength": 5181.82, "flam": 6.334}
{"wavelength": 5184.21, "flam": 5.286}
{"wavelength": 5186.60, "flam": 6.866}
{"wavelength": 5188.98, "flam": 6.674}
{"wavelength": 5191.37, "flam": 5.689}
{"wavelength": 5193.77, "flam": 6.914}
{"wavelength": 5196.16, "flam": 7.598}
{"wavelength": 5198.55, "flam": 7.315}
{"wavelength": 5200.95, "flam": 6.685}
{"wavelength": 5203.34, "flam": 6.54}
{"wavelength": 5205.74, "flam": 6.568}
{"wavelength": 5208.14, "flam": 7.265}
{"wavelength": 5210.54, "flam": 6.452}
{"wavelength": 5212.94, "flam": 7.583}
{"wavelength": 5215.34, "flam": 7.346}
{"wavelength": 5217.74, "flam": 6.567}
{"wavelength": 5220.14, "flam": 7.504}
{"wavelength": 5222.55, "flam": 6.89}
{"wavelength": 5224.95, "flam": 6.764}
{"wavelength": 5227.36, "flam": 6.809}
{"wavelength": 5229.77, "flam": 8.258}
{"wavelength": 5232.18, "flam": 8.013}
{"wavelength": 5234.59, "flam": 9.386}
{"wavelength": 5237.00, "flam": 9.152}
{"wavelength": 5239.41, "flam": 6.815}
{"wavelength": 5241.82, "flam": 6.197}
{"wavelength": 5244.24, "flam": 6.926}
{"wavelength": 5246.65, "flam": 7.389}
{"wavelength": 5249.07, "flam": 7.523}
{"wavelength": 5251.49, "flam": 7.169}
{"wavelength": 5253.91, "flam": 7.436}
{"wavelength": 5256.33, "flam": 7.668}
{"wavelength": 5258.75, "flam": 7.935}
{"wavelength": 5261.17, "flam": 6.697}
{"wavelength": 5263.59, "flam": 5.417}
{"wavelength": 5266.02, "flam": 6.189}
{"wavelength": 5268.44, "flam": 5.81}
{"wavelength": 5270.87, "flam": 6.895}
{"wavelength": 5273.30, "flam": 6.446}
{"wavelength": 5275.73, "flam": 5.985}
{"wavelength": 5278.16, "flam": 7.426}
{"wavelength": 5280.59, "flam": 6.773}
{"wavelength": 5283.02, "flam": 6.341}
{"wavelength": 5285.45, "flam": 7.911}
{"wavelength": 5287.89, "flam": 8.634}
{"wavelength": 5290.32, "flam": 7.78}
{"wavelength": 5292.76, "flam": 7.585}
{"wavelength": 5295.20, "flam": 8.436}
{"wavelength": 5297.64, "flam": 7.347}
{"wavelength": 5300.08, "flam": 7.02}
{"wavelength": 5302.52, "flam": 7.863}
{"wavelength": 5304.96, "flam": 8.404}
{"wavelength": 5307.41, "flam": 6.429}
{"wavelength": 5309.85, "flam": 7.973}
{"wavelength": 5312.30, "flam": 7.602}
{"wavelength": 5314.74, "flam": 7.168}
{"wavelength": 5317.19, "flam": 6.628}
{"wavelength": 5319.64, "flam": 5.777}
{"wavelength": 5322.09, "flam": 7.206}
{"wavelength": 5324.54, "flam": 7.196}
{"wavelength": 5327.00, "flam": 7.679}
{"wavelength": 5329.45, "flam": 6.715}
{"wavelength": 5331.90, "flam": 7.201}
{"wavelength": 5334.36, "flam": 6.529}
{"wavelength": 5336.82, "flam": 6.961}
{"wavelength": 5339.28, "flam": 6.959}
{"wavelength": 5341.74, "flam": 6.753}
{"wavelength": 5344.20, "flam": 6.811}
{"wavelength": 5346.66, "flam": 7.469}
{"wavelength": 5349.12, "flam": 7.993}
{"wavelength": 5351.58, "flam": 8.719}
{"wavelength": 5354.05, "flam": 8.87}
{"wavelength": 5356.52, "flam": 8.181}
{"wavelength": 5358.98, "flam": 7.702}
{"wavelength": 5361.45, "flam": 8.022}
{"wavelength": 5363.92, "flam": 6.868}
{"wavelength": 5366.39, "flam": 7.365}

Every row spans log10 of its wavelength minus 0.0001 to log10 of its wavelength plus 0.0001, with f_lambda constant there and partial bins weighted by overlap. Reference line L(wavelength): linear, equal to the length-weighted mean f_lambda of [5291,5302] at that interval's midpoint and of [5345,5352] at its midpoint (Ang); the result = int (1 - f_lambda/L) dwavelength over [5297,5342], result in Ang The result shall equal 3.6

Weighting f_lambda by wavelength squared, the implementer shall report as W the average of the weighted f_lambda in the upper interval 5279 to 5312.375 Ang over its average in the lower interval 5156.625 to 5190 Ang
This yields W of 1.20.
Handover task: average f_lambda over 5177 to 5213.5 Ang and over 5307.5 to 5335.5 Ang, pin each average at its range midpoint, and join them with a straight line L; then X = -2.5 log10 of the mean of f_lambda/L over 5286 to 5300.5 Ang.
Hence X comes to -0.13 mag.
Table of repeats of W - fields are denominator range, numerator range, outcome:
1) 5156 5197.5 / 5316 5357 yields 1.16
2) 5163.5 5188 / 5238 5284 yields 1.11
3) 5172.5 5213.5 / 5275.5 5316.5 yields 1.17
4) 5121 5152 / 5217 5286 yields 1.00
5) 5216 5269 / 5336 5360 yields 1.10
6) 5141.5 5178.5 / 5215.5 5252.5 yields 1.10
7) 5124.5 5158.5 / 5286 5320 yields 1.07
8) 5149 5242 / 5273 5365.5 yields 1.10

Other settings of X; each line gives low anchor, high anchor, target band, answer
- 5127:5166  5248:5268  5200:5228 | 0.04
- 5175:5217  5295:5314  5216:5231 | -0.03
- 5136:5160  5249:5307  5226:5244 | -0.07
